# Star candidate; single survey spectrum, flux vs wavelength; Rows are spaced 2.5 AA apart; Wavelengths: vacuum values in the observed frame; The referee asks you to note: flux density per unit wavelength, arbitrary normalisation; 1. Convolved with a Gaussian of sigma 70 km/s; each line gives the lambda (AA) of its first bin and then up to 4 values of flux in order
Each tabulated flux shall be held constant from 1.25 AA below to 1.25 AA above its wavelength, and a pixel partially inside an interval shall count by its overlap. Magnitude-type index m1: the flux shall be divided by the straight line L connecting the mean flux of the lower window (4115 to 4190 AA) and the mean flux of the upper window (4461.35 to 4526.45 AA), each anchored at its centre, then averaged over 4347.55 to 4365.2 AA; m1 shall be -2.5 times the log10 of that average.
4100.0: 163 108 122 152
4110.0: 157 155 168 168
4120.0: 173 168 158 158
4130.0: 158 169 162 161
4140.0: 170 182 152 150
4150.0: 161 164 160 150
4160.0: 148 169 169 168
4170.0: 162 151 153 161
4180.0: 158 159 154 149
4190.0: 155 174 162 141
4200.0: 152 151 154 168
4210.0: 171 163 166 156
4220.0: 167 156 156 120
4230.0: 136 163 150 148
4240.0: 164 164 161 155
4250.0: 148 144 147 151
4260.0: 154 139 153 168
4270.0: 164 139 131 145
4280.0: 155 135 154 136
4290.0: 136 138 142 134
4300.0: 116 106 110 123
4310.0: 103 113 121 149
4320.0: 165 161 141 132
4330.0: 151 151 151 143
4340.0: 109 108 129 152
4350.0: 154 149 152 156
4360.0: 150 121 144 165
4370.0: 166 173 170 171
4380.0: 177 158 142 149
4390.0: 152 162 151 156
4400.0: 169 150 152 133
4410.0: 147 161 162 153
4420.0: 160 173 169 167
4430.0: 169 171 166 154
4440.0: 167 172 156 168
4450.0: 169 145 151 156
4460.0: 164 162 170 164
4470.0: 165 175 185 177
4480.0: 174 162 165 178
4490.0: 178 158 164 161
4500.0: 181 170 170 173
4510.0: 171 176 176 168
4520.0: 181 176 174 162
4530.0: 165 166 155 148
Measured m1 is 0.14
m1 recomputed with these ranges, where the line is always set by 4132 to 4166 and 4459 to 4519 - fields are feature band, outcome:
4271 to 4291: 0.17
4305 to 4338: 0.20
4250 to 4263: 0.12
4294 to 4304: 0.32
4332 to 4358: 0.19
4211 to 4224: 0.01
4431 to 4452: 0.03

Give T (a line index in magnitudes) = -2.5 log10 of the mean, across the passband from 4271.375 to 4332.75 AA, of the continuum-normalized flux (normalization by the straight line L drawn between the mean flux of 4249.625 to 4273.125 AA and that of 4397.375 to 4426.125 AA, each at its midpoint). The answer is 0.132 mag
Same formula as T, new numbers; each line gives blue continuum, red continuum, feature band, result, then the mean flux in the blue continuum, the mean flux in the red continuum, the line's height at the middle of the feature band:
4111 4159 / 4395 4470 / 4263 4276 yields 0.075 mag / 162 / 160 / 162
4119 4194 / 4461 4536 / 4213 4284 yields 0.082 mag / 161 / 170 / 163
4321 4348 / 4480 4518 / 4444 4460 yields 0.022 mag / 139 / 170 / 161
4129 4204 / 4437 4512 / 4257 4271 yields 0.047 mag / 159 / 167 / 162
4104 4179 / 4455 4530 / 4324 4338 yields 0.142 mag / 160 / 170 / 165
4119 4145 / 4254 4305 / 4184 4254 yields -0.030 mag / 165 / 141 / 151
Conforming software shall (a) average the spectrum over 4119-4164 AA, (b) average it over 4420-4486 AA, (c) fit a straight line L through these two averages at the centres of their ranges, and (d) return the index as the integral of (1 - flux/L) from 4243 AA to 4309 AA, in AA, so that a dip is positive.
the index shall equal 8.8 AA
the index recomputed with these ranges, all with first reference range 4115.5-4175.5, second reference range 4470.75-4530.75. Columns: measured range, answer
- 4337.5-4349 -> 2.8 AA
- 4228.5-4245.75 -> 1.1 AA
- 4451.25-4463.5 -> 1.1 AA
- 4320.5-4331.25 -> 1.2 AA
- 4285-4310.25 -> 6.0 AA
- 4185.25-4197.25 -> 0.4 AA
